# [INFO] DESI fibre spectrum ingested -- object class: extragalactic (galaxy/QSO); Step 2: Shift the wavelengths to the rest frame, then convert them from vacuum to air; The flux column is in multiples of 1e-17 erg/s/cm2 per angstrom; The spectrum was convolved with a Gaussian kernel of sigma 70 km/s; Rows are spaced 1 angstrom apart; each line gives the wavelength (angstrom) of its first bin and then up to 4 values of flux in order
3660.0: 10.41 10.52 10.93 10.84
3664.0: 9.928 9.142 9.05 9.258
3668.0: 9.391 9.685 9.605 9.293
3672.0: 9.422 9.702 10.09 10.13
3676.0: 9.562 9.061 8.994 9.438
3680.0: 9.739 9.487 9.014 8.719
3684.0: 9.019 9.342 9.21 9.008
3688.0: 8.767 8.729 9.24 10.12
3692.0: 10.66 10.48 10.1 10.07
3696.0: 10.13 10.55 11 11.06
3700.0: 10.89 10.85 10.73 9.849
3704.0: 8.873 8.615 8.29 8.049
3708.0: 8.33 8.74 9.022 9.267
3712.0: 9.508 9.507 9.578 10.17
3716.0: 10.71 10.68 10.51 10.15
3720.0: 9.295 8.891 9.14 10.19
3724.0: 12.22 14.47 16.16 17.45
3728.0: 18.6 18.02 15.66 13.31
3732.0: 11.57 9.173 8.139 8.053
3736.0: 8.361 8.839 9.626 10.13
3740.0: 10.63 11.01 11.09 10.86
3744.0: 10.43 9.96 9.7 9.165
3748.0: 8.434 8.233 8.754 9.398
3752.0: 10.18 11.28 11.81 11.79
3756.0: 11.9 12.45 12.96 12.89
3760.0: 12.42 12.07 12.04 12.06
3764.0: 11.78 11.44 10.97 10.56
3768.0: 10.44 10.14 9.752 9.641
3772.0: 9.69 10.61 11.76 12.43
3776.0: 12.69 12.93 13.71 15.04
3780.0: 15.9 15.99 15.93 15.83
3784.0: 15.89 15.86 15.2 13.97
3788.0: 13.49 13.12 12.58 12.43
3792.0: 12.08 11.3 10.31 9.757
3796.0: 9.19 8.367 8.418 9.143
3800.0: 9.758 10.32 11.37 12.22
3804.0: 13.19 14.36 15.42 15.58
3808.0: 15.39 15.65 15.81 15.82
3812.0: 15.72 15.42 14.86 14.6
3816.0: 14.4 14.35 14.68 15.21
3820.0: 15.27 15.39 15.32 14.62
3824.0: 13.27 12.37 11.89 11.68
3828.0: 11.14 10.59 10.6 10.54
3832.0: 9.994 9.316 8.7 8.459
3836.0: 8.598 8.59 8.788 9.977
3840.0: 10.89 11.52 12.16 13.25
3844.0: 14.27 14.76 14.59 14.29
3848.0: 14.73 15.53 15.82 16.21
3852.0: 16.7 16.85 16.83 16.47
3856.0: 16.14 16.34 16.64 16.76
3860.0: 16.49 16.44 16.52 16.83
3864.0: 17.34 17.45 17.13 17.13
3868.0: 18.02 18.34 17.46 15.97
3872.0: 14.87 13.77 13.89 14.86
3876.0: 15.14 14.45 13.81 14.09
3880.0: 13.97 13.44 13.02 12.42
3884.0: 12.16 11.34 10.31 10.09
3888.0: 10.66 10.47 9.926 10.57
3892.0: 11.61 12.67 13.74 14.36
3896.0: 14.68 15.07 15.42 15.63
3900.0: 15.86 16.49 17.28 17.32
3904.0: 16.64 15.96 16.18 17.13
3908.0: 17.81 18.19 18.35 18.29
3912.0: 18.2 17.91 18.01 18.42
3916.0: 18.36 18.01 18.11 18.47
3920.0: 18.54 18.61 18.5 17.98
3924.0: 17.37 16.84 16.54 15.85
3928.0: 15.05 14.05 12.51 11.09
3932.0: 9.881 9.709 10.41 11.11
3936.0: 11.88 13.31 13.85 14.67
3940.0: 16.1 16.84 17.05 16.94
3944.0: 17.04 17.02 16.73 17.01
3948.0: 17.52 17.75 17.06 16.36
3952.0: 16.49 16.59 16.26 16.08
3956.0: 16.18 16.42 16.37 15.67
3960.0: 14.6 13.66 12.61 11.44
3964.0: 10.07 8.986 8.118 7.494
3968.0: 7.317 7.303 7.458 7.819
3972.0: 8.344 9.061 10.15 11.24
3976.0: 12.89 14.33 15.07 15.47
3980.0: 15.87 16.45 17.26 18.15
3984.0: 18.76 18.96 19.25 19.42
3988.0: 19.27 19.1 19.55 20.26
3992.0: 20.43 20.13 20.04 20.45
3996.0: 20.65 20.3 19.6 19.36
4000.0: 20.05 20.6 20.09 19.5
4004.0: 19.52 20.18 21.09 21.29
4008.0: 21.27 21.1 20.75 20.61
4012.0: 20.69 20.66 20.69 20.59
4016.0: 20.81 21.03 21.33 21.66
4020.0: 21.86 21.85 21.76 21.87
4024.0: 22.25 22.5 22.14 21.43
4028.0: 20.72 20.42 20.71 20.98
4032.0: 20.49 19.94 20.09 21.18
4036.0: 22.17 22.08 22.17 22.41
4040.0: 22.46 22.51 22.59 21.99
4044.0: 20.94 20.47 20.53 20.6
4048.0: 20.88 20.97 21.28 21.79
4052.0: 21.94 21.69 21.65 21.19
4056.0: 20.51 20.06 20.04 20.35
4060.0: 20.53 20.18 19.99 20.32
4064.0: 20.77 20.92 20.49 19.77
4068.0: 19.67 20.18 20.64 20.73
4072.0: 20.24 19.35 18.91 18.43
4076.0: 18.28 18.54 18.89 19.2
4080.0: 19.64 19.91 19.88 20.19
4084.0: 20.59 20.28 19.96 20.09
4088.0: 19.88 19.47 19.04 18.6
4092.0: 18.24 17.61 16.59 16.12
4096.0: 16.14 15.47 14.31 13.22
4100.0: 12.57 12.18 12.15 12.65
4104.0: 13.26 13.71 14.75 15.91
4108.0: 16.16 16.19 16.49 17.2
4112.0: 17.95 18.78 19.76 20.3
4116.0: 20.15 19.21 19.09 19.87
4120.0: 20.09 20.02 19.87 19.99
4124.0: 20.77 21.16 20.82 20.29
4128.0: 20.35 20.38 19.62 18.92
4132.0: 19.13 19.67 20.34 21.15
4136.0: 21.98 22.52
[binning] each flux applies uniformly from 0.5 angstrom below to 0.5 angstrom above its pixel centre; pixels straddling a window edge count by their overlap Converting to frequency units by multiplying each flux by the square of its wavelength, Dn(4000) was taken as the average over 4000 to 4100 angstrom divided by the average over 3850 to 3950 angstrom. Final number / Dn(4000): 1.41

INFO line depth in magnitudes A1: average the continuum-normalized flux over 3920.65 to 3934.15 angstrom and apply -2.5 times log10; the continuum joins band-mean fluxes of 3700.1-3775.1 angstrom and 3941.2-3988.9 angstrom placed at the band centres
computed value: -0.06 mag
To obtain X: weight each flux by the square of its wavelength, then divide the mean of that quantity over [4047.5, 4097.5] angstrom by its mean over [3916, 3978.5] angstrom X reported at 1.49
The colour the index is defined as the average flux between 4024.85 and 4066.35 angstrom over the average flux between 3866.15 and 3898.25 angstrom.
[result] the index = 1.54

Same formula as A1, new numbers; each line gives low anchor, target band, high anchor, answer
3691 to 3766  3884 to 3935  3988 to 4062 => 0.12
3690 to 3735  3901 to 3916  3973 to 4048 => -0.05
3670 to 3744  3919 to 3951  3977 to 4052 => 0.16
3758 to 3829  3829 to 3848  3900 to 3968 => 0.23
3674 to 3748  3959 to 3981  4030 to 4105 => 0.45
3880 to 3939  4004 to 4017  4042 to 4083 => -0.13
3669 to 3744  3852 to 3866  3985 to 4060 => -0.09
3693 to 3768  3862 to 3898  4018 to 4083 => 0.10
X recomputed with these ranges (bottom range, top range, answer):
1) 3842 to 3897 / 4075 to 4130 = 1.38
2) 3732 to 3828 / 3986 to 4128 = 1.86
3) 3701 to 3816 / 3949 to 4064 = 1.80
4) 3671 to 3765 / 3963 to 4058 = 2.09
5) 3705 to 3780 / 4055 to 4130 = 2.01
